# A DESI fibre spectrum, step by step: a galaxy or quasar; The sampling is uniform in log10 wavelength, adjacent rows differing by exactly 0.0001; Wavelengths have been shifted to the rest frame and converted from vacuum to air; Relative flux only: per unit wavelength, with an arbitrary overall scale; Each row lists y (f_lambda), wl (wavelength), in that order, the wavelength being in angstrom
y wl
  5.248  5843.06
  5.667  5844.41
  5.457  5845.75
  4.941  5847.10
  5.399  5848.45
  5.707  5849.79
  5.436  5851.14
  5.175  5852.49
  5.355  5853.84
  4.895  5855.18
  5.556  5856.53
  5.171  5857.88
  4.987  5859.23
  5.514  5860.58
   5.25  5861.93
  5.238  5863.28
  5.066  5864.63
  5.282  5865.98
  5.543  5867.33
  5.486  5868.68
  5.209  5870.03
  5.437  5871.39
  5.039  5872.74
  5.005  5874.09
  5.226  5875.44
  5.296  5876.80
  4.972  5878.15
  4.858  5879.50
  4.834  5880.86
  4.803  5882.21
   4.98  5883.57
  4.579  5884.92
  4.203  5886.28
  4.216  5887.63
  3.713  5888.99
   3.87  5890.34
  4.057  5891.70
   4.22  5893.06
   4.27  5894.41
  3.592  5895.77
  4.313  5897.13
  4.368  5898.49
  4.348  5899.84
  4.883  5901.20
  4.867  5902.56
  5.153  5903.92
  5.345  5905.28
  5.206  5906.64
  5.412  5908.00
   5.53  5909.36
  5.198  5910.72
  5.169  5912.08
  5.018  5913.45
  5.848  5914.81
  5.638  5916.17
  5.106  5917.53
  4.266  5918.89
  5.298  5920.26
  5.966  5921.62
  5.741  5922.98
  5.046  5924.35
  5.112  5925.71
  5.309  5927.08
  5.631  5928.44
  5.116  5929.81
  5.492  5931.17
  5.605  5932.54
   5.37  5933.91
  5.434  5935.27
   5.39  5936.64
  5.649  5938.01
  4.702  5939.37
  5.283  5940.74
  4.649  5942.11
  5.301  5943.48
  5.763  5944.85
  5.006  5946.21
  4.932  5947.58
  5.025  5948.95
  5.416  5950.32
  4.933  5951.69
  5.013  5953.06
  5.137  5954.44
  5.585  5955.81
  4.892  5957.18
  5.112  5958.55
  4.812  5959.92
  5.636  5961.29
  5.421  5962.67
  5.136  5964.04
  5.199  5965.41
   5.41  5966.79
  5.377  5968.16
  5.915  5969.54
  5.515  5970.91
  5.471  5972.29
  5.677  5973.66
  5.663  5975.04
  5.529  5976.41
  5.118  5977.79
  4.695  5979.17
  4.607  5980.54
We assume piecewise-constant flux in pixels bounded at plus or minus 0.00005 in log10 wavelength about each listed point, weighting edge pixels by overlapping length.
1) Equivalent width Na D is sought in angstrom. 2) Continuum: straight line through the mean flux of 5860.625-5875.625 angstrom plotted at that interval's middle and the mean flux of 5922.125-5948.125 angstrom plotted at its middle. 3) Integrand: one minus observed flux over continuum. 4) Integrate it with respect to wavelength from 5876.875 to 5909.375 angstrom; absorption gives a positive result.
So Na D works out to 4.2 angstrom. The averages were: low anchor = 5.27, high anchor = 5.3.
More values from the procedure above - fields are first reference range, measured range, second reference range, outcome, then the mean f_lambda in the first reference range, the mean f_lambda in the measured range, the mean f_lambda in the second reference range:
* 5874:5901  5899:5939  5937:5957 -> -3.53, 4.48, 5.27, 5.17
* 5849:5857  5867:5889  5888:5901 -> -1.50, 5.35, 4.93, 4.12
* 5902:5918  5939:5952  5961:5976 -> 0.72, 5.3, 5.12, 5.49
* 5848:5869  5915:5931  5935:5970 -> -0.19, 5.31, 5.32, 5.23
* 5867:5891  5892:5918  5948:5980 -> 0.38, 4.84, 4.91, 5.28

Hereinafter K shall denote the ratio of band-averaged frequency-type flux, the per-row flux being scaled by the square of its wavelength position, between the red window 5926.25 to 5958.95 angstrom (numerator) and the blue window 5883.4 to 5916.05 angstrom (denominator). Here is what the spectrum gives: 1.13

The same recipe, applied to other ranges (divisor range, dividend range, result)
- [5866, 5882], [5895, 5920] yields 0.97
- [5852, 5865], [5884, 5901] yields 0.81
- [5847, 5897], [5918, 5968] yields 1.09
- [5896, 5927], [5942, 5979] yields 1.05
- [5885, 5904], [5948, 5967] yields 1.24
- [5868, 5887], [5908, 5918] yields 1.09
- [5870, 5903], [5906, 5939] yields 1.18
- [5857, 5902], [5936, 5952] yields 1.11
